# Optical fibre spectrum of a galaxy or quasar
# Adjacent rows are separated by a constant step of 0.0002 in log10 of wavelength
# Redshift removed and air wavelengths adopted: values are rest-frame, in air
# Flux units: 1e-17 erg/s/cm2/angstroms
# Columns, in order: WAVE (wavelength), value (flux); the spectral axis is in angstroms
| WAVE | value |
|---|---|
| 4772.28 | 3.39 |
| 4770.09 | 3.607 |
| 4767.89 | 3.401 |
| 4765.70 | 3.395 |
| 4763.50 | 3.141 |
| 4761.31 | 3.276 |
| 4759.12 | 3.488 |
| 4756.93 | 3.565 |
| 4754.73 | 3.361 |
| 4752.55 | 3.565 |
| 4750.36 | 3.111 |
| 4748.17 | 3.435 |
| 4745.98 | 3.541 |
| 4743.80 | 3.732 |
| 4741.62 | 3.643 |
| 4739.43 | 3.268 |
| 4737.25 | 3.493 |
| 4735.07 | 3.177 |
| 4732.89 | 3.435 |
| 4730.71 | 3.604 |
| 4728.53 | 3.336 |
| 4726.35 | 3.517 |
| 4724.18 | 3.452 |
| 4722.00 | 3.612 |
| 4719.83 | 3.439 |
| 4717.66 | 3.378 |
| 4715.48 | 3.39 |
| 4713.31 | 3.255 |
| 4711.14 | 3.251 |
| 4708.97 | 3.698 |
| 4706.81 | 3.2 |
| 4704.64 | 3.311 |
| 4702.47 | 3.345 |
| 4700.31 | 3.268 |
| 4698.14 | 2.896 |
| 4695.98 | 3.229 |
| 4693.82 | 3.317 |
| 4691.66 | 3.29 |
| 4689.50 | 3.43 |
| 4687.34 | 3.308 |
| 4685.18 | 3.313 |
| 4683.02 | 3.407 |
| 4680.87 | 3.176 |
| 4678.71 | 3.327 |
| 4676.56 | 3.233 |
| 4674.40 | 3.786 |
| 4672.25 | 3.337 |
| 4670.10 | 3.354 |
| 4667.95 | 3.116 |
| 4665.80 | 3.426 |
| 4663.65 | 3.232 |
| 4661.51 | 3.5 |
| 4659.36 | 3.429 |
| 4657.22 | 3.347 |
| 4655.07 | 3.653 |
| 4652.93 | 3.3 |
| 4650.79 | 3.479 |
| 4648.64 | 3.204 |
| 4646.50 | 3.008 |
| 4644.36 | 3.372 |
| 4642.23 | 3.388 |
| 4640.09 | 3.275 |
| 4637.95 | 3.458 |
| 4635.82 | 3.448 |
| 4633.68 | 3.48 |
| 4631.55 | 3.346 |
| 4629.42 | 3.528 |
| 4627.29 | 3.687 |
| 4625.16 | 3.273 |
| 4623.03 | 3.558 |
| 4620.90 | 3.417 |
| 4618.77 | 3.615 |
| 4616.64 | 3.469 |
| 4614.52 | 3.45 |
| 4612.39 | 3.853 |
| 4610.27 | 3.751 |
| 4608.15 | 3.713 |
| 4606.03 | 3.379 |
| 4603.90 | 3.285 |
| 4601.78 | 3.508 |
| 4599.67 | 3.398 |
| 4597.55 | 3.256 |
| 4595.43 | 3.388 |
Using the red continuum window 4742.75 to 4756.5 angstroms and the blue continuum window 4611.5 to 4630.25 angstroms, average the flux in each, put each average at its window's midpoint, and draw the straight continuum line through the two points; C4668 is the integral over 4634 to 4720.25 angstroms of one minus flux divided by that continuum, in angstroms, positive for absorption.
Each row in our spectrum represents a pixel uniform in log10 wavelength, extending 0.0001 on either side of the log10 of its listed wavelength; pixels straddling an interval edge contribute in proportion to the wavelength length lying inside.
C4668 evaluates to 4.0 angstroms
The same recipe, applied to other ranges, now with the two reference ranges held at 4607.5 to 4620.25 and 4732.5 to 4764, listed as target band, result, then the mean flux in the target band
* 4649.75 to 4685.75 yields 1.72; 3.38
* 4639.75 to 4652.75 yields 1.06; 3.29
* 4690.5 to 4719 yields 1.57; 3.3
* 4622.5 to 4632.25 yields 0.36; 3.48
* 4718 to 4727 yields -0.09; 3.5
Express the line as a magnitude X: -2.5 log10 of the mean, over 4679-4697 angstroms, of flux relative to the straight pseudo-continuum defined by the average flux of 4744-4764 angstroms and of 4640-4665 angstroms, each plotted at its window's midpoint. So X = 0.02 mag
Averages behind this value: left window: 3.35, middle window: 3.31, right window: 3.41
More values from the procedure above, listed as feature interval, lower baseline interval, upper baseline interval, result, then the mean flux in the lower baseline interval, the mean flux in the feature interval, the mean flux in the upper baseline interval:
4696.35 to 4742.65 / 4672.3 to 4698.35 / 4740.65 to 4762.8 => 0.01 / 3.32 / 3.38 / 3.47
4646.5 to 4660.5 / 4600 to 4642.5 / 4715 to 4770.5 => 0.03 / 3.49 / 3.37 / 3.43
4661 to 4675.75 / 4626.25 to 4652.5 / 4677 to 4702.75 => -0.02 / 3.39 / 3.39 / 3.27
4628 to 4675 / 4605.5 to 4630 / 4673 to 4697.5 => 0.02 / 3.56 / 3.38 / 3.34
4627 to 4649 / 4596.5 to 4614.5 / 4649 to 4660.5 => 0.02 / 3.51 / 3.38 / 3.42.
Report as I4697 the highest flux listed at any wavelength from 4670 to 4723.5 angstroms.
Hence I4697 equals 3.786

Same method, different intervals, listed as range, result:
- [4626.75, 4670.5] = 3.687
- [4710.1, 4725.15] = 3.612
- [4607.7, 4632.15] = 3.853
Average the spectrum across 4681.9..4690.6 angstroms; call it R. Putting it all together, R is 3.36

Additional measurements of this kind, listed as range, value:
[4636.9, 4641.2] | 3.36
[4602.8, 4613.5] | 3.59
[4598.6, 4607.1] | 3.39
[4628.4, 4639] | 3.45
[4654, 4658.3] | 3.5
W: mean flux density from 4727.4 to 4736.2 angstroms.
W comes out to 3.39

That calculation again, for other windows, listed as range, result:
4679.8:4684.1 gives 3.3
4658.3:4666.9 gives 3.4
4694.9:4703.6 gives 3.18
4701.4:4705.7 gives 3.32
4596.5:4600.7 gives 3.32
